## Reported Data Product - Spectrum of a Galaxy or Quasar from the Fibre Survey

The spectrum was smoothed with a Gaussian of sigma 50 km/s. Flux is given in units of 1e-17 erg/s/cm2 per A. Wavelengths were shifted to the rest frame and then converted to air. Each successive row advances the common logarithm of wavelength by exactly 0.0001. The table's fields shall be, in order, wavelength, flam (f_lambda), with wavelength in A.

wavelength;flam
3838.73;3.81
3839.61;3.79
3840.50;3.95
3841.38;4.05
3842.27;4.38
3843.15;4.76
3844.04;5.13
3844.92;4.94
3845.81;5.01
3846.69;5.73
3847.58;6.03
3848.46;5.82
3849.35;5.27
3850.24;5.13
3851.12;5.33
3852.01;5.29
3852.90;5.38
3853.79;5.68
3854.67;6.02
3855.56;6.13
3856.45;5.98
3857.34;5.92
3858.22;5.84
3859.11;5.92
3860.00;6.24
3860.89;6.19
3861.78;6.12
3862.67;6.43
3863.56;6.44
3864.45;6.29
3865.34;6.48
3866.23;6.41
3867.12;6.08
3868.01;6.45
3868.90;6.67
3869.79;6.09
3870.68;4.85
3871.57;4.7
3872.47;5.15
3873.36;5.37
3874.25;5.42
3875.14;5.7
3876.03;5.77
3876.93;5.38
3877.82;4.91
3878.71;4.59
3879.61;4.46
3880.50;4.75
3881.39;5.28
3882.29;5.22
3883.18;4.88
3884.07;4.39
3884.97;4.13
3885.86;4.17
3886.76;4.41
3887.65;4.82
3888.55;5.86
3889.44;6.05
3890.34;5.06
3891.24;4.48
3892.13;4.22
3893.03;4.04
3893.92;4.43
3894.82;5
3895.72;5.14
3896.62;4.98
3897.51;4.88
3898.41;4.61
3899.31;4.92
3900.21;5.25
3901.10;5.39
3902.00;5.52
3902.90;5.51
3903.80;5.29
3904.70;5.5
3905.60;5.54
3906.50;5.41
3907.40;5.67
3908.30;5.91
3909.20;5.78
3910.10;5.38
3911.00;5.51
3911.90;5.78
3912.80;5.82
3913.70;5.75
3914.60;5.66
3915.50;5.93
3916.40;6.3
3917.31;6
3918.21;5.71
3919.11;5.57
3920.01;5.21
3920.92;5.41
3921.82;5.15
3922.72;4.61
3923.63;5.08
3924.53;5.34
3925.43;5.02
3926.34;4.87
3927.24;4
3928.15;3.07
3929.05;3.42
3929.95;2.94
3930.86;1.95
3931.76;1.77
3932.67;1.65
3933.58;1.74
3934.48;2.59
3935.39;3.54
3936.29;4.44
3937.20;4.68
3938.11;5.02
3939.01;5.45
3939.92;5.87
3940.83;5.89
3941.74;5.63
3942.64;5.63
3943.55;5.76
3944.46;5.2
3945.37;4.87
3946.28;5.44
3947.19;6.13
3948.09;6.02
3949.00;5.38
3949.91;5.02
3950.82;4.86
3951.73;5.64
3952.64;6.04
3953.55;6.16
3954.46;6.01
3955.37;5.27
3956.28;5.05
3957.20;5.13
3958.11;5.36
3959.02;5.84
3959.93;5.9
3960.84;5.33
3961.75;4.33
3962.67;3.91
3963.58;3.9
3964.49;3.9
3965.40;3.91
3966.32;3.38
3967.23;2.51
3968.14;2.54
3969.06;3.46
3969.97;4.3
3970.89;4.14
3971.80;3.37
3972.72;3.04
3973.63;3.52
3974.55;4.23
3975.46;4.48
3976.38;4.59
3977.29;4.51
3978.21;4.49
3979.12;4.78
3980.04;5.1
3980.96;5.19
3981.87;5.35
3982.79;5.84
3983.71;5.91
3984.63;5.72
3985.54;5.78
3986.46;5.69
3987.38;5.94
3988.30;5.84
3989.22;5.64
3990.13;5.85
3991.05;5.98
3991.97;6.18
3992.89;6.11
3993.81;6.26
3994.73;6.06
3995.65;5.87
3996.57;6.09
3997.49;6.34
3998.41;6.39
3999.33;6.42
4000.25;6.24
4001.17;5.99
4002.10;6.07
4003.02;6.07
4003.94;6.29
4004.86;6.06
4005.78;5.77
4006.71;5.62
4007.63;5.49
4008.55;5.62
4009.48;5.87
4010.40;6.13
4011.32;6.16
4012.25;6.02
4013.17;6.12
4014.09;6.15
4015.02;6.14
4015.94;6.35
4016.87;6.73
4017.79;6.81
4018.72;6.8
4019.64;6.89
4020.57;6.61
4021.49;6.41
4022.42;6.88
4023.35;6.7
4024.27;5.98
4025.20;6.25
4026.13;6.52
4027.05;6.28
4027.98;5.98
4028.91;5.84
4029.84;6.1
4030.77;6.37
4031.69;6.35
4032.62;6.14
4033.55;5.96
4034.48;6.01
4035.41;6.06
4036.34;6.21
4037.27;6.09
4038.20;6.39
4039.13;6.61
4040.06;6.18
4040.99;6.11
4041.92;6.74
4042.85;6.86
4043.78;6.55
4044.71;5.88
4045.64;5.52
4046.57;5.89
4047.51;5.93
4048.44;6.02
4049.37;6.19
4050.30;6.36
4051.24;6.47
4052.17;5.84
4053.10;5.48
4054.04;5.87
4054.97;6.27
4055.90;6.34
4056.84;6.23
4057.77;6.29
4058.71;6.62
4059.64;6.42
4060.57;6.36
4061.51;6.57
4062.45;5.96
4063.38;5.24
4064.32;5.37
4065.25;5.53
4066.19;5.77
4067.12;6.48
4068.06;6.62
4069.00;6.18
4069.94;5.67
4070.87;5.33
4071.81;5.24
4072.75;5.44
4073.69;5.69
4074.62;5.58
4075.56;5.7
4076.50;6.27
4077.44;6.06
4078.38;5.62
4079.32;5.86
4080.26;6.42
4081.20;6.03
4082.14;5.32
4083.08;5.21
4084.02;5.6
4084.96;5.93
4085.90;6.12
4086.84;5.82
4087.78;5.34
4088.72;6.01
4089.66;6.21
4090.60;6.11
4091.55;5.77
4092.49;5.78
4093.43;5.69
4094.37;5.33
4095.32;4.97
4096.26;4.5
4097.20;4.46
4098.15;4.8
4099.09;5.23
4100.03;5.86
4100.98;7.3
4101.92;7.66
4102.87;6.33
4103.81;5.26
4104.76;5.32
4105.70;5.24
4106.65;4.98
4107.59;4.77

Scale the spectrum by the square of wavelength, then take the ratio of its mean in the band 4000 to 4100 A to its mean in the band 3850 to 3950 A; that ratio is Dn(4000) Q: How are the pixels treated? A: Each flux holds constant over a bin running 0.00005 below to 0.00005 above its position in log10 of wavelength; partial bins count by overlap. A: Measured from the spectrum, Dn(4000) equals 1.25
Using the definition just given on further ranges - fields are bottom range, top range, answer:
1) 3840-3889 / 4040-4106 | 1.21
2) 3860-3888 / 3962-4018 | 1.04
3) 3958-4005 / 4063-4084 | 1.18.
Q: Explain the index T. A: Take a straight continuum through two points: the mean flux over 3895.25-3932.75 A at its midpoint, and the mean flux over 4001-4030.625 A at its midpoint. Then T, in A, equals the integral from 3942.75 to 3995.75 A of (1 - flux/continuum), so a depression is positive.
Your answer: 5.8 A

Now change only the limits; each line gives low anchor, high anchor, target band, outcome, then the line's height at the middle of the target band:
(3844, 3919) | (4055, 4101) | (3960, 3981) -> 5.8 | 5.6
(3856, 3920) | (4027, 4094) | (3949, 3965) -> 1.4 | 5.66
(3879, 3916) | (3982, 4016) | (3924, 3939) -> 5.1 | 5.43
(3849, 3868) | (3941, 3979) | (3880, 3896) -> 2.3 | 5.6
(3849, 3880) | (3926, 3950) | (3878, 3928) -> -1.6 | 5.01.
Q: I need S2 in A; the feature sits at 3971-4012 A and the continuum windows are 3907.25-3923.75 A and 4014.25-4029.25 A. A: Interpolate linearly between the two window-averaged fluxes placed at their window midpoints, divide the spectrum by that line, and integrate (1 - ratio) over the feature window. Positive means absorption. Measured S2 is 4.5 A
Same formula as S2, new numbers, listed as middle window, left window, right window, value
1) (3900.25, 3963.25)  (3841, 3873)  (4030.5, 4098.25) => 8.0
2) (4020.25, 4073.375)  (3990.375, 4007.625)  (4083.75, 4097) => -2.6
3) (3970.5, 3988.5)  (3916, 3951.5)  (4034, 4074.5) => 1.2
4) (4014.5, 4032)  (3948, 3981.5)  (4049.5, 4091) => -3.6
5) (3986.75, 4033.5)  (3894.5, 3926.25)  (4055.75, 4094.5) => -3.9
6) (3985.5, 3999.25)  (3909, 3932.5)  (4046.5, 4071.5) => -1.4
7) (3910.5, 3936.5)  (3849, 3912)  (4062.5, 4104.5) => 4.7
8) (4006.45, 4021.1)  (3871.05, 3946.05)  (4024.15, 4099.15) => -1.6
